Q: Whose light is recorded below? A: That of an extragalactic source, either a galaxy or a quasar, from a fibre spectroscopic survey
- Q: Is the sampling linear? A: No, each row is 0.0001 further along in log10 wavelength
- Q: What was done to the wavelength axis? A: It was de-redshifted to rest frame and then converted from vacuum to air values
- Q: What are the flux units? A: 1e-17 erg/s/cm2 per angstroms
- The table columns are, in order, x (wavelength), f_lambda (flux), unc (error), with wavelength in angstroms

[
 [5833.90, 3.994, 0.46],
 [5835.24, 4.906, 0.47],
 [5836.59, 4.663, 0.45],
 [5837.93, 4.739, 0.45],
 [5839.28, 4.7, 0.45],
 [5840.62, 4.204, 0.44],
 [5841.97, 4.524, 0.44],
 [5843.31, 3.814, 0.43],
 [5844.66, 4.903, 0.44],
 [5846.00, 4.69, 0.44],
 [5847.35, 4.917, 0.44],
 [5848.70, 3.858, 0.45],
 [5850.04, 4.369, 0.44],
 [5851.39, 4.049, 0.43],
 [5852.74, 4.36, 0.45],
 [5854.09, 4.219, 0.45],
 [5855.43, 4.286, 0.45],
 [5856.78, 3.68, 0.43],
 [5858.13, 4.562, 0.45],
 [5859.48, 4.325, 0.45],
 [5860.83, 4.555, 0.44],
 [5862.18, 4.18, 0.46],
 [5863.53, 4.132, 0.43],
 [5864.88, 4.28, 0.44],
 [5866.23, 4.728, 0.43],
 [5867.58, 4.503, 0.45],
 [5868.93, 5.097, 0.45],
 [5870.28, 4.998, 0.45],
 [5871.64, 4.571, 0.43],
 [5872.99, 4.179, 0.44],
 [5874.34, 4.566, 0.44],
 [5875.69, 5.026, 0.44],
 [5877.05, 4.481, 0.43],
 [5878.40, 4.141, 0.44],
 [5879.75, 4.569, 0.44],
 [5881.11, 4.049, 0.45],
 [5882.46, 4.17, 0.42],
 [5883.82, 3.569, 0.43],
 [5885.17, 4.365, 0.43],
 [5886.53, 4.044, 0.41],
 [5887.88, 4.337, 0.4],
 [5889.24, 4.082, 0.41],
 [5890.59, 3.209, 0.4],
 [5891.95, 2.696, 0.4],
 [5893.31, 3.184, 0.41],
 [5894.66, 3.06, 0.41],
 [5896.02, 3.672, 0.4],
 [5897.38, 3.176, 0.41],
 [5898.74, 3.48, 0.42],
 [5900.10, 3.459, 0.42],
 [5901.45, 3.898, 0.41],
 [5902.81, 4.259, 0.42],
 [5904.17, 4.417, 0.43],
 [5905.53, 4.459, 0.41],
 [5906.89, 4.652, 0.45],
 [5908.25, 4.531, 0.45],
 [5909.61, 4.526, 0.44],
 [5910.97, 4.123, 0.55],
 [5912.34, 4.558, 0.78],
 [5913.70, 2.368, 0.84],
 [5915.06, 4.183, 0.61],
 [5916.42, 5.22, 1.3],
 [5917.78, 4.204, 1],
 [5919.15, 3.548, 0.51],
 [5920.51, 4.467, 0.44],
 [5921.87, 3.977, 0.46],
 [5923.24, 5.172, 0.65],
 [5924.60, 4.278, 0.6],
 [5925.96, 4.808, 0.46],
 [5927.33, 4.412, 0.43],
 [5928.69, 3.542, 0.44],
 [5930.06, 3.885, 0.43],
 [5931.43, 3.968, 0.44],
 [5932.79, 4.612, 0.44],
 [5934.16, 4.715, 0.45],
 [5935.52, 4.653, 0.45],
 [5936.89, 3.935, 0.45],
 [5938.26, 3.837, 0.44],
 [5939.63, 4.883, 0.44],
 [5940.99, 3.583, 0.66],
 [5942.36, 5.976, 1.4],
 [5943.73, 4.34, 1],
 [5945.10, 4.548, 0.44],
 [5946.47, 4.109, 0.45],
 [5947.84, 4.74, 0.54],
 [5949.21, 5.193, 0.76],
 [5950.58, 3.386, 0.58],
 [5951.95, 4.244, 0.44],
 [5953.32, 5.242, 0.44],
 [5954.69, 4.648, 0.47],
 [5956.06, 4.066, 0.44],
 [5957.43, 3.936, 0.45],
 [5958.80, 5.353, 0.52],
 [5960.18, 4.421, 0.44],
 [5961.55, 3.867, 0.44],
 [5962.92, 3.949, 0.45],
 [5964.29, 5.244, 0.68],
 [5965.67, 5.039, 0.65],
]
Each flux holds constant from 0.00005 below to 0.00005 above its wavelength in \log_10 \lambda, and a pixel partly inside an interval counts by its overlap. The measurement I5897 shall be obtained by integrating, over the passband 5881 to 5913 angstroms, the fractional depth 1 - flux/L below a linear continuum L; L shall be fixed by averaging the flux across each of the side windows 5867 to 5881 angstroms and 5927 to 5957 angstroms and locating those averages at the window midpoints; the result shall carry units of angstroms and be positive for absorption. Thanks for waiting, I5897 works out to 4.3 angstroms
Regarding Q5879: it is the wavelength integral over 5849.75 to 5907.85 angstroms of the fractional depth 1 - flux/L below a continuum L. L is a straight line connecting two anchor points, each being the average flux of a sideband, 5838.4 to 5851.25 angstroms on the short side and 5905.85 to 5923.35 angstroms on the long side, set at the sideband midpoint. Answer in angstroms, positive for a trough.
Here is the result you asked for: 2.7 angstroms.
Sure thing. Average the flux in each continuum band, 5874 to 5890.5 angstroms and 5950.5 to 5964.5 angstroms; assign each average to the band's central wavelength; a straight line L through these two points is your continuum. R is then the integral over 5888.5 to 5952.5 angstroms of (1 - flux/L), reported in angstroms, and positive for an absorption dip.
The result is 2.9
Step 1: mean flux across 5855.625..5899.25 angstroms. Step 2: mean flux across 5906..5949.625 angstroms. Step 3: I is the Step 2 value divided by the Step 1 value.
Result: 1.06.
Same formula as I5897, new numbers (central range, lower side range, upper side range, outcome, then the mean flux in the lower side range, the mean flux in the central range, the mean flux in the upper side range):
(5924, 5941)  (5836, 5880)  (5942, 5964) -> 0.83 angstroms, 4.45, 4.27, 4.49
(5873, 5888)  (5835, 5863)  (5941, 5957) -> 0.49 angstroms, 4.39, 4.3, 4.54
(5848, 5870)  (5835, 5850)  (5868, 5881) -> 1.08 angstroms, 4.52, 4.34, 4.6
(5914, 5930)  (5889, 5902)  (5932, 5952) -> -1.20 angstroms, 3.37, 4.28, 4.45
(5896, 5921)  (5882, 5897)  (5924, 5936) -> -0.66 angstroms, 3.65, 4.07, 4.32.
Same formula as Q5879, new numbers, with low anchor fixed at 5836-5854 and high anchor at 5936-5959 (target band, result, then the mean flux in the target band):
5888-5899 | 2.7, 3.36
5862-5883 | -0.2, 4.49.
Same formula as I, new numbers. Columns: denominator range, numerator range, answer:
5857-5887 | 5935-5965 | 1.01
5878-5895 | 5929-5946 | 1.15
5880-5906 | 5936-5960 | 1.18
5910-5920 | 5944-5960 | 1.11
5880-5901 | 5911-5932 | 1.14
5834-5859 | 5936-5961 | 1.01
